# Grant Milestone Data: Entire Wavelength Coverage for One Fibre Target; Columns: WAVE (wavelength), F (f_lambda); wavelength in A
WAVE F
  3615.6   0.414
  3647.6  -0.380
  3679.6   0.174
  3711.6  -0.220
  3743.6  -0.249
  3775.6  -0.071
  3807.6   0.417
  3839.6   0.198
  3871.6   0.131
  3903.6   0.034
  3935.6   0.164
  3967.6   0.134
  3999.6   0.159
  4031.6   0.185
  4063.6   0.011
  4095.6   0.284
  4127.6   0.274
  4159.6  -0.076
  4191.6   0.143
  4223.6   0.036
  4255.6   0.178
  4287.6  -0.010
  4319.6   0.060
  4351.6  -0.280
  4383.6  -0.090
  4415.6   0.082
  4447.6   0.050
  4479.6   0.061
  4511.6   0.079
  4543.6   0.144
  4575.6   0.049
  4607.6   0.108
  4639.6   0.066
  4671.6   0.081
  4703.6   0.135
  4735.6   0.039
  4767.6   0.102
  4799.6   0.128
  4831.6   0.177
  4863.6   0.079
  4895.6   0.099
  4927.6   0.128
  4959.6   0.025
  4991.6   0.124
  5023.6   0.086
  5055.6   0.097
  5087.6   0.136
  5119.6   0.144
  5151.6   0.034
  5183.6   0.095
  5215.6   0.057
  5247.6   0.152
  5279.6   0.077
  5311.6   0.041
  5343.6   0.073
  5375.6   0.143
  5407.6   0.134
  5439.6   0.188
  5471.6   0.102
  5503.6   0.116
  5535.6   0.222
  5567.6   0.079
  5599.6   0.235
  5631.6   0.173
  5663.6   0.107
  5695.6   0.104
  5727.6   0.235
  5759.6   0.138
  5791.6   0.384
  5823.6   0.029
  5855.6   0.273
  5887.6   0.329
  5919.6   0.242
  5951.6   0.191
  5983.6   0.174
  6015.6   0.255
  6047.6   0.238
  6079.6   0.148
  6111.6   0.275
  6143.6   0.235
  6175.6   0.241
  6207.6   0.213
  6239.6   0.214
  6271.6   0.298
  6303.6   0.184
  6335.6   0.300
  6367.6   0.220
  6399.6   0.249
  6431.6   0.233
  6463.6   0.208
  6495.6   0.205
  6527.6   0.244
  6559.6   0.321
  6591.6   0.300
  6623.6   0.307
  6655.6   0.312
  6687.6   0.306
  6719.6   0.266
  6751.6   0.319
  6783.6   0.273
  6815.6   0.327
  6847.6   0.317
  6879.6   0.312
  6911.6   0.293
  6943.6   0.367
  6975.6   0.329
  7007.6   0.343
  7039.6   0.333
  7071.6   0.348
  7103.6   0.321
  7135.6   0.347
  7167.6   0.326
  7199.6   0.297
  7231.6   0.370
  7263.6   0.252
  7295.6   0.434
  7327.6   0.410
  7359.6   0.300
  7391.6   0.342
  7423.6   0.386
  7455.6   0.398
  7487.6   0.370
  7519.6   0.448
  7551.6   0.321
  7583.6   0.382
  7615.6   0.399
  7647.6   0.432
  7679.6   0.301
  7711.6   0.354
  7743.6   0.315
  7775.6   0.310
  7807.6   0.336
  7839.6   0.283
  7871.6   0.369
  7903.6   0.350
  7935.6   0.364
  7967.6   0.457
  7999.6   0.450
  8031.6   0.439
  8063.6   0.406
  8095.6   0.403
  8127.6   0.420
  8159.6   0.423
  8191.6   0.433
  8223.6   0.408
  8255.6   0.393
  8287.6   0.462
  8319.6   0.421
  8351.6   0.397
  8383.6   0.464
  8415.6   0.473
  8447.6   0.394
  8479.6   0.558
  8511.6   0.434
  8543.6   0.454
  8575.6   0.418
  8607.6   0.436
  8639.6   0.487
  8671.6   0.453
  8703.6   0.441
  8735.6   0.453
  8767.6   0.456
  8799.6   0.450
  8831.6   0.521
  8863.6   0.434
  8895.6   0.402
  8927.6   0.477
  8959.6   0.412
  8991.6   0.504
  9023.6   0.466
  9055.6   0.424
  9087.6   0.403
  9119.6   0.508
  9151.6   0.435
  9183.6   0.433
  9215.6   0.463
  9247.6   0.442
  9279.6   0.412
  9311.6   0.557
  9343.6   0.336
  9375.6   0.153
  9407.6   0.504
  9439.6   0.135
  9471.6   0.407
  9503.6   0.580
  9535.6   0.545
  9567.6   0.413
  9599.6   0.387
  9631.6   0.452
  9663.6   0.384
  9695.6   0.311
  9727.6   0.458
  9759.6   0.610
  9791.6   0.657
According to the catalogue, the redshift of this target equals 0.484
